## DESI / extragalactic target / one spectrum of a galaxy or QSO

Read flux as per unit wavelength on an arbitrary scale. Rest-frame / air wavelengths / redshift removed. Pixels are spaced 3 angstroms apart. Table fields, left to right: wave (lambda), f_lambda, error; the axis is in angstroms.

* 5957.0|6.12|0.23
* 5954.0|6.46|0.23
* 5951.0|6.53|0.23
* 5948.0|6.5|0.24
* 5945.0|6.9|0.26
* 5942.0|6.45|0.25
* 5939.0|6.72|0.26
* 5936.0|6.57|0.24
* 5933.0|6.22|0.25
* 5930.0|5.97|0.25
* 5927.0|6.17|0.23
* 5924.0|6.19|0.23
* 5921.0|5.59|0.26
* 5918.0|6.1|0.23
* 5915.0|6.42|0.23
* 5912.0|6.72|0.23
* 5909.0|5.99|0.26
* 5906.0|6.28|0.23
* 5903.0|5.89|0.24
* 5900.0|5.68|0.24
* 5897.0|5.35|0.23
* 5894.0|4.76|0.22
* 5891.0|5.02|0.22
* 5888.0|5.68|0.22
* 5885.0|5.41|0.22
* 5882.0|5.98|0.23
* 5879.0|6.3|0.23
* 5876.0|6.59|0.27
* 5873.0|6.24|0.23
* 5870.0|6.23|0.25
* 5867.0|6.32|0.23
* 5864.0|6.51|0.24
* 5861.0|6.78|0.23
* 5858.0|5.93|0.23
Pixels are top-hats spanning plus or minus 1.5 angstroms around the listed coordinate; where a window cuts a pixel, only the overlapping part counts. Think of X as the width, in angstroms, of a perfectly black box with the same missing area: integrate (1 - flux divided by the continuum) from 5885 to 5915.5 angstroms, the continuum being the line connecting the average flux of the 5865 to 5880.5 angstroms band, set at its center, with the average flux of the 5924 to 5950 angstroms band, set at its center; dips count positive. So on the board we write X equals 3.1 angstroms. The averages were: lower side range 6.34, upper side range 6.43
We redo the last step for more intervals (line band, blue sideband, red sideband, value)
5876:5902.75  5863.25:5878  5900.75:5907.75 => 2.5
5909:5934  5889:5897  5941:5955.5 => -1.5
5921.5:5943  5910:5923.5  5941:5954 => 0.4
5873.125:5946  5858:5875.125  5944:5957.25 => 4.7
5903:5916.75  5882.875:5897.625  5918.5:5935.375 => -1.5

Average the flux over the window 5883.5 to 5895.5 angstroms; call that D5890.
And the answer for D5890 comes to 5.22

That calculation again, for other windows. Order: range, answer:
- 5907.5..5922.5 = 6.16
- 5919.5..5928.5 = 5.98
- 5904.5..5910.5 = 6.14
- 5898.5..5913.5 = 6.11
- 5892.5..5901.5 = 5.26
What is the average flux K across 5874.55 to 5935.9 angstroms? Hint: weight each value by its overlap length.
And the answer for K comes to 5.93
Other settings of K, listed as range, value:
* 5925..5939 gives 6.28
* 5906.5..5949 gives 6.32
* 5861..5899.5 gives 5.9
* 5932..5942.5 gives 6.51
